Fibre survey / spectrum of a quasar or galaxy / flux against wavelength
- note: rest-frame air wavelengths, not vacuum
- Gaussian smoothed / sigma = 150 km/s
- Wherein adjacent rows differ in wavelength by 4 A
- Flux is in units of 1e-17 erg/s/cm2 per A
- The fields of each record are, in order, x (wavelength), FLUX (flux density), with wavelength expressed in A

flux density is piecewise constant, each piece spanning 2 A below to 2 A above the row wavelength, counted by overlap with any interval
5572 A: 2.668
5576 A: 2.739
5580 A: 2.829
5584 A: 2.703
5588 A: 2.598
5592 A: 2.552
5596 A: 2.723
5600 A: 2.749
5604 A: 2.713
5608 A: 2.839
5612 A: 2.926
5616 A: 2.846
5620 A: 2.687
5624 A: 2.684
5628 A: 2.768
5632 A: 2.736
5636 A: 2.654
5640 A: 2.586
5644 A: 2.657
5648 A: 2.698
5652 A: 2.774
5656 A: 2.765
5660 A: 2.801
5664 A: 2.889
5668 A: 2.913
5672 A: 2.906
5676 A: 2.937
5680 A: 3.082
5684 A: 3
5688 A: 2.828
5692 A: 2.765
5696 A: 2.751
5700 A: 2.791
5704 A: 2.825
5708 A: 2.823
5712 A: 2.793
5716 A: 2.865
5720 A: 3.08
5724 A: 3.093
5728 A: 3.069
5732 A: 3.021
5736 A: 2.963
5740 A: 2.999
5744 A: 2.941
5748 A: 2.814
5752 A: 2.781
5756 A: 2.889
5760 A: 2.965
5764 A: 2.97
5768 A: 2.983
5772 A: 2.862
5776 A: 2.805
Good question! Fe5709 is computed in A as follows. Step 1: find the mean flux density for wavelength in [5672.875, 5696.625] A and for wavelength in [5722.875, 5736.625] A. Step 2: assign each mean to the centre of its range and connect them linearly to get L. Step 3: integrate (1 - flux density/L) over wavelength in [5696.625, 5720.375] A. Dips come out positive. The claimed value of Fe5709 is 1.07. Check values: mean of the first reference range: 2.9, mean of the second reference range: 3.04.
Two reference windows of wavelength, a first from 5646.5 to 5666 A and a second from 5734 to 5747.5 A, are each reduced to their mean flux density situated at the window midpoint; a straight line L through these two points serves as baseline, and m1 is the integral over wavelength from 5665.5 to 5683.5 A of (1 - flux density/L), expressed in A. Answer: -0.9 A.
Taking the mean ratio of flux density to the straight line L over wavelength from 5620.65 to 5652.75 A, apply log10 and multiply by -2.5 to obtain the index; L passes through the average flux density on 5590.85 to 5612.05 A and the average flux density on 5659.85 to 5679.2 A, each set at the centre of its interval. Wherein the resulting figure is 0.05 mag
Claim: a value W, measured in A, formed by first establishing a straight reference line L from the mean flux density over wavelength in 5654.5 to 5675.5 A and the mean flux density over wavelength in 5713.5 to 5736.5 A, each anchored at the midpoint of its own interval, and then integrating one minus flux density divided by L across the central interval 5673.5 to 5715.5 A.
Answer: 1.1 A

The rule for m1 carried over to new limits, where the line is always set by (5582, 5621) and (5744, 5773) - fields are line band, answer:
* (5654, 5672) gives -0.32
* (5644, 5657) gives 0.26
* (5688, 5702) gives 0.27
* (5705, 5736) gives -1.08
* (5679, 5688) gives -0.54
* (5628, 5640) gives 0.35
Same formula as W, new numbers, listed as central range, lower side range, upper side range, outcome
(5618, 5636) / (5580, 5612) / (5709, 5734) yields 0.47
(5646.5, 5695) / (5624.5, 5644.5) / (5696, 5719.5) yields -1.88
